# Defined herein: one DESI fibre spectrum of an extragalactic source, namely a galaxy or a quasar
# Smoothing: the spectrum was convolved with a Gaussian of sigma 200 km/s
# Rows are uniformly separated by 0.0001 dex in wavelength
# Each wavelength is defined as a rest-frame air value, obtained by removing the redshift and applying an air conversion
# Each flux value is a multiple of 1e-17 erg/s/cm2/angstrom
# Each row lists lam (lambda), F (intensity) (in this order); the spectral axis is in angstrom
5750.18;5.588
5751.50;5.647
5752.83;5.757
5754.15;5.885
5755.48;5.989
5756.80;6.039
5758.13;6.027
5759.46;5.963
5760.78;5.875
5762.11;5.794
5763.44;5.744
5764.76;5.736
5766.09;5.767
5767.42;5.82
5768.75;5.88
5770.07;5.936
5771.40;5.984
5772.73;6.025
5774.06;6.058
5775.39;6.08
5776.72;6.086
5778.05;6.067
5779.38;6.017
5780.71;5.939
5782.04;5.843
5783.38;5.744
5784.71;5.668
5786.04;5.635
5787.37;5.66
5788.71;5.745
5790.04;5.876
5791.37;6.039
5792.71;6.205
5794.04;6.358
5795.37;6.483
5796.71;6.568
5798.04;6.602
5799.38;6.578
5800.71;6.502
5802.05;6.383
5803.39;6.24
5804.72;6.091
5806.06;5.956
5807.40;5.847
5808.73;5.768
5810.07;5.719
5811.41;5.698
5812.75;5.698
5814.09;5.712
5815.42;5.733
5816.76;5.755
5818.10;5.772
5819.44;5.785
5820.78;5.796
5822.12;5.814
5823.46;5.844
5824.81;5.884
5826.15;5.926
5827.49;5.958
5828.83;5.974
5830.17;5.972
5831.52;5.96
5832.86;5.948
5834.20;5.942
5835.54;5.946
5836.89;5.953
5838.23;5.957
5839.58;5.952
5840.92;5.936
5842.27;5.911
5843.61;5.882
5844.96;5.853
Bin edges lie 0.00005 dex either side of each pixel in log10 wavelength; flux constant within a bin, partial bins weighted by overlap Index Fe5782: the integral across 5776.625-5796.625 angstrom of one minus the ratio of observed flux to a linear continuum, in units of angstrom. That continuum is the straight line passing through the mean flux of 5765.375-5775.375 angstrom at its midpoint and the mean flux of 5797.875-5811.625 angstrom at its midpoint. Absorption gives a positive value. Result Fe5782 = 0.2 angstrom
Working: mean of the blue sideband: 5.93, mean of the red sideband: 6.12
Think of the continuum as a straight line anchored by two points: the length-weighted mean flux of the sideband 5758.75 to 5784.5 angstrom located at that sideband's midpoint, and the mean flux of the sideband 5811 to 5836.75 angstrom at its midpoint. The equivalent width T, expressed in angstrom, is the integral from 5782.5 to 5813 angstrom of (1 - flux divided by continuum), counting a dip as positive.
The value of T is -0.88 angstrom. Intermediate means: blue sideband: 5.91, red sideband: 5.85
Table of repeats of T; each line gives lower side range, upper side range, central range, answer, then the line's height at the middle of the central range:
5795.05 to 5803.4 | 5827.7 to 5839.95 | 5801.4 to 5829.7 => 1.6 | 6.24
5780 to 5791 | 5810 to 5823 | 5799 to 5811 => -0.7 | 5.76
